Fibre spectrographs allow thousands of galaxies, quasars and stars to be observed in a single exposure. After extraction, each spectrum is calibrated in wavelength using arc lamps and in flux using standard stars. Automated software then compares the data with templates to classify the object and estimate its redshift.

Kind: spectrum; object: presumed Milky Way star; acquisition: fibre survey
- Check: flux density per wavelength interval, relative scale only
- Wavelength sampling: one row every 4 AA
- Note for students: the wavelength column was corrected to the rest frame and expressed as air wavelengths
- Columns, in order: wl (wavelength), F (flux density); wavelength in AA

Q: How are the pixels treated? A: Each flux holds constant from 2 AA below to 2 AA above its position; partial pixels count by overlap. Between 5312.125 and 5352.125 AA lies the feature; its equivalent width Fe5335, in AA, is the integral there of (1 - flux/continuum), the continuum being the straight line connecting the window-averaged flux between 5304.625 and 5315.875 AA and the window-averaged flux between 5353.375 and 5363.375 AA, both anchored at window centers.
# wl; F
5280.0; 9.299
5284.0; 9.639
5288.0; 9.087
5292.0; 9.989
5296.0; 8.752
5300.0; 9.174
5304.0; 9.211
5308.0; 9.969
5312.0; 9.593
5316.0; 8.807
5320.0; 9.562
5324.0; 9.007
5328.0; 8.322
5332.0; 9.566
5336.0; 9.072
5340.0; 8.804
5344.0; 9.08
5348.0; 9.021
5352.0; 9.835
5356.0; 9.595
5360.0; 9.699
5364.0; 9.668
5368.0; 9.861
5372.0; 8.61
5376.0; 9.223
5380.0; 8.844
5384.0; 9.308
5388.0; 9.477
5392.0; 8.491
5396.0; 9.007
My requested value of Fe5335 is 2.10 AA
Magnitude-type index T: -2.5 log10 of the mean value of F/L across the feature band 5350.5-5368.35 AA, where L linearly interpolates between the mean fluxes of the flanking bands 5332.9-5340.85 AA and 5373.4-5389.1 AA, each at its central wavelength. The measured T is -0.070 mag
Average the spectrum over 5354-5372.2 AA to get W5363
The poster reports 9.57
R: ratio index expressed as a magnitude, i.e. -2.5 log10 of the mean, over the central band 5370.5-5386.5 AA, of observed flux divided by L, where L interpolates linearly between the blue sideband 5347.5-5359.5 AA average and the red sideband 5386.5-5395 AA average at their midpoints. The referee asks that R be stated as 0.016 mag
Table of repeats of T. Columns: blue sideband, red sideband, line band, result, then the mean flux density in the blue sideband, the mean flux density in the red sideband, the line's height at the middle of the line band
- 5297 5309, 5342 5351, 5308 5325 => -0.007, 9.35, 9.14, 9.28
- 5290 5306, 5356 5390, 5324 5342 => 0.043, 9.28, 9.35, 9.31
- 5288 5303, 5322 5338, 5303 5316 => -0.040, 9.27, 8.99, 9.16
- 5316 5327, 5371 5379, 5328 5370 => -0.041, 9.11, 8.95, 9.03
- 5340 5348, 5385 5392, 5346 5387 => -0.034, 9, 9.17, 9.08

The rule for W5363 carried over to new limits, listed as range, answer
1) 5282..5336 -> 9.28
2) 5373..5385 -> 9.07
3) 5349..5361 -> 9.65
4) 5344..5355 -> 9.38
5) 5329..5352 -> 9.14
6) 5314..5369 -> 9.27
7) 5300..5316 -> 9.44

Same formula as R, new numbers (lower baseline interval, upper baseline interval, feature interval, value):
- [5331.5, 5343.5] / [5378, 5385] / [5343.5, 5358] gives -0.04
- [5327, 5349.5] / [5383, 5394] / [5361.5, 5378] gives -0.04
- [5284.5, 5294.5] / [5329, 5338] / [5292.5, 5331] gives 0.02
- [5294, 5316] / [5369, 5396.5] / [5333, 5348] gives 0.02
